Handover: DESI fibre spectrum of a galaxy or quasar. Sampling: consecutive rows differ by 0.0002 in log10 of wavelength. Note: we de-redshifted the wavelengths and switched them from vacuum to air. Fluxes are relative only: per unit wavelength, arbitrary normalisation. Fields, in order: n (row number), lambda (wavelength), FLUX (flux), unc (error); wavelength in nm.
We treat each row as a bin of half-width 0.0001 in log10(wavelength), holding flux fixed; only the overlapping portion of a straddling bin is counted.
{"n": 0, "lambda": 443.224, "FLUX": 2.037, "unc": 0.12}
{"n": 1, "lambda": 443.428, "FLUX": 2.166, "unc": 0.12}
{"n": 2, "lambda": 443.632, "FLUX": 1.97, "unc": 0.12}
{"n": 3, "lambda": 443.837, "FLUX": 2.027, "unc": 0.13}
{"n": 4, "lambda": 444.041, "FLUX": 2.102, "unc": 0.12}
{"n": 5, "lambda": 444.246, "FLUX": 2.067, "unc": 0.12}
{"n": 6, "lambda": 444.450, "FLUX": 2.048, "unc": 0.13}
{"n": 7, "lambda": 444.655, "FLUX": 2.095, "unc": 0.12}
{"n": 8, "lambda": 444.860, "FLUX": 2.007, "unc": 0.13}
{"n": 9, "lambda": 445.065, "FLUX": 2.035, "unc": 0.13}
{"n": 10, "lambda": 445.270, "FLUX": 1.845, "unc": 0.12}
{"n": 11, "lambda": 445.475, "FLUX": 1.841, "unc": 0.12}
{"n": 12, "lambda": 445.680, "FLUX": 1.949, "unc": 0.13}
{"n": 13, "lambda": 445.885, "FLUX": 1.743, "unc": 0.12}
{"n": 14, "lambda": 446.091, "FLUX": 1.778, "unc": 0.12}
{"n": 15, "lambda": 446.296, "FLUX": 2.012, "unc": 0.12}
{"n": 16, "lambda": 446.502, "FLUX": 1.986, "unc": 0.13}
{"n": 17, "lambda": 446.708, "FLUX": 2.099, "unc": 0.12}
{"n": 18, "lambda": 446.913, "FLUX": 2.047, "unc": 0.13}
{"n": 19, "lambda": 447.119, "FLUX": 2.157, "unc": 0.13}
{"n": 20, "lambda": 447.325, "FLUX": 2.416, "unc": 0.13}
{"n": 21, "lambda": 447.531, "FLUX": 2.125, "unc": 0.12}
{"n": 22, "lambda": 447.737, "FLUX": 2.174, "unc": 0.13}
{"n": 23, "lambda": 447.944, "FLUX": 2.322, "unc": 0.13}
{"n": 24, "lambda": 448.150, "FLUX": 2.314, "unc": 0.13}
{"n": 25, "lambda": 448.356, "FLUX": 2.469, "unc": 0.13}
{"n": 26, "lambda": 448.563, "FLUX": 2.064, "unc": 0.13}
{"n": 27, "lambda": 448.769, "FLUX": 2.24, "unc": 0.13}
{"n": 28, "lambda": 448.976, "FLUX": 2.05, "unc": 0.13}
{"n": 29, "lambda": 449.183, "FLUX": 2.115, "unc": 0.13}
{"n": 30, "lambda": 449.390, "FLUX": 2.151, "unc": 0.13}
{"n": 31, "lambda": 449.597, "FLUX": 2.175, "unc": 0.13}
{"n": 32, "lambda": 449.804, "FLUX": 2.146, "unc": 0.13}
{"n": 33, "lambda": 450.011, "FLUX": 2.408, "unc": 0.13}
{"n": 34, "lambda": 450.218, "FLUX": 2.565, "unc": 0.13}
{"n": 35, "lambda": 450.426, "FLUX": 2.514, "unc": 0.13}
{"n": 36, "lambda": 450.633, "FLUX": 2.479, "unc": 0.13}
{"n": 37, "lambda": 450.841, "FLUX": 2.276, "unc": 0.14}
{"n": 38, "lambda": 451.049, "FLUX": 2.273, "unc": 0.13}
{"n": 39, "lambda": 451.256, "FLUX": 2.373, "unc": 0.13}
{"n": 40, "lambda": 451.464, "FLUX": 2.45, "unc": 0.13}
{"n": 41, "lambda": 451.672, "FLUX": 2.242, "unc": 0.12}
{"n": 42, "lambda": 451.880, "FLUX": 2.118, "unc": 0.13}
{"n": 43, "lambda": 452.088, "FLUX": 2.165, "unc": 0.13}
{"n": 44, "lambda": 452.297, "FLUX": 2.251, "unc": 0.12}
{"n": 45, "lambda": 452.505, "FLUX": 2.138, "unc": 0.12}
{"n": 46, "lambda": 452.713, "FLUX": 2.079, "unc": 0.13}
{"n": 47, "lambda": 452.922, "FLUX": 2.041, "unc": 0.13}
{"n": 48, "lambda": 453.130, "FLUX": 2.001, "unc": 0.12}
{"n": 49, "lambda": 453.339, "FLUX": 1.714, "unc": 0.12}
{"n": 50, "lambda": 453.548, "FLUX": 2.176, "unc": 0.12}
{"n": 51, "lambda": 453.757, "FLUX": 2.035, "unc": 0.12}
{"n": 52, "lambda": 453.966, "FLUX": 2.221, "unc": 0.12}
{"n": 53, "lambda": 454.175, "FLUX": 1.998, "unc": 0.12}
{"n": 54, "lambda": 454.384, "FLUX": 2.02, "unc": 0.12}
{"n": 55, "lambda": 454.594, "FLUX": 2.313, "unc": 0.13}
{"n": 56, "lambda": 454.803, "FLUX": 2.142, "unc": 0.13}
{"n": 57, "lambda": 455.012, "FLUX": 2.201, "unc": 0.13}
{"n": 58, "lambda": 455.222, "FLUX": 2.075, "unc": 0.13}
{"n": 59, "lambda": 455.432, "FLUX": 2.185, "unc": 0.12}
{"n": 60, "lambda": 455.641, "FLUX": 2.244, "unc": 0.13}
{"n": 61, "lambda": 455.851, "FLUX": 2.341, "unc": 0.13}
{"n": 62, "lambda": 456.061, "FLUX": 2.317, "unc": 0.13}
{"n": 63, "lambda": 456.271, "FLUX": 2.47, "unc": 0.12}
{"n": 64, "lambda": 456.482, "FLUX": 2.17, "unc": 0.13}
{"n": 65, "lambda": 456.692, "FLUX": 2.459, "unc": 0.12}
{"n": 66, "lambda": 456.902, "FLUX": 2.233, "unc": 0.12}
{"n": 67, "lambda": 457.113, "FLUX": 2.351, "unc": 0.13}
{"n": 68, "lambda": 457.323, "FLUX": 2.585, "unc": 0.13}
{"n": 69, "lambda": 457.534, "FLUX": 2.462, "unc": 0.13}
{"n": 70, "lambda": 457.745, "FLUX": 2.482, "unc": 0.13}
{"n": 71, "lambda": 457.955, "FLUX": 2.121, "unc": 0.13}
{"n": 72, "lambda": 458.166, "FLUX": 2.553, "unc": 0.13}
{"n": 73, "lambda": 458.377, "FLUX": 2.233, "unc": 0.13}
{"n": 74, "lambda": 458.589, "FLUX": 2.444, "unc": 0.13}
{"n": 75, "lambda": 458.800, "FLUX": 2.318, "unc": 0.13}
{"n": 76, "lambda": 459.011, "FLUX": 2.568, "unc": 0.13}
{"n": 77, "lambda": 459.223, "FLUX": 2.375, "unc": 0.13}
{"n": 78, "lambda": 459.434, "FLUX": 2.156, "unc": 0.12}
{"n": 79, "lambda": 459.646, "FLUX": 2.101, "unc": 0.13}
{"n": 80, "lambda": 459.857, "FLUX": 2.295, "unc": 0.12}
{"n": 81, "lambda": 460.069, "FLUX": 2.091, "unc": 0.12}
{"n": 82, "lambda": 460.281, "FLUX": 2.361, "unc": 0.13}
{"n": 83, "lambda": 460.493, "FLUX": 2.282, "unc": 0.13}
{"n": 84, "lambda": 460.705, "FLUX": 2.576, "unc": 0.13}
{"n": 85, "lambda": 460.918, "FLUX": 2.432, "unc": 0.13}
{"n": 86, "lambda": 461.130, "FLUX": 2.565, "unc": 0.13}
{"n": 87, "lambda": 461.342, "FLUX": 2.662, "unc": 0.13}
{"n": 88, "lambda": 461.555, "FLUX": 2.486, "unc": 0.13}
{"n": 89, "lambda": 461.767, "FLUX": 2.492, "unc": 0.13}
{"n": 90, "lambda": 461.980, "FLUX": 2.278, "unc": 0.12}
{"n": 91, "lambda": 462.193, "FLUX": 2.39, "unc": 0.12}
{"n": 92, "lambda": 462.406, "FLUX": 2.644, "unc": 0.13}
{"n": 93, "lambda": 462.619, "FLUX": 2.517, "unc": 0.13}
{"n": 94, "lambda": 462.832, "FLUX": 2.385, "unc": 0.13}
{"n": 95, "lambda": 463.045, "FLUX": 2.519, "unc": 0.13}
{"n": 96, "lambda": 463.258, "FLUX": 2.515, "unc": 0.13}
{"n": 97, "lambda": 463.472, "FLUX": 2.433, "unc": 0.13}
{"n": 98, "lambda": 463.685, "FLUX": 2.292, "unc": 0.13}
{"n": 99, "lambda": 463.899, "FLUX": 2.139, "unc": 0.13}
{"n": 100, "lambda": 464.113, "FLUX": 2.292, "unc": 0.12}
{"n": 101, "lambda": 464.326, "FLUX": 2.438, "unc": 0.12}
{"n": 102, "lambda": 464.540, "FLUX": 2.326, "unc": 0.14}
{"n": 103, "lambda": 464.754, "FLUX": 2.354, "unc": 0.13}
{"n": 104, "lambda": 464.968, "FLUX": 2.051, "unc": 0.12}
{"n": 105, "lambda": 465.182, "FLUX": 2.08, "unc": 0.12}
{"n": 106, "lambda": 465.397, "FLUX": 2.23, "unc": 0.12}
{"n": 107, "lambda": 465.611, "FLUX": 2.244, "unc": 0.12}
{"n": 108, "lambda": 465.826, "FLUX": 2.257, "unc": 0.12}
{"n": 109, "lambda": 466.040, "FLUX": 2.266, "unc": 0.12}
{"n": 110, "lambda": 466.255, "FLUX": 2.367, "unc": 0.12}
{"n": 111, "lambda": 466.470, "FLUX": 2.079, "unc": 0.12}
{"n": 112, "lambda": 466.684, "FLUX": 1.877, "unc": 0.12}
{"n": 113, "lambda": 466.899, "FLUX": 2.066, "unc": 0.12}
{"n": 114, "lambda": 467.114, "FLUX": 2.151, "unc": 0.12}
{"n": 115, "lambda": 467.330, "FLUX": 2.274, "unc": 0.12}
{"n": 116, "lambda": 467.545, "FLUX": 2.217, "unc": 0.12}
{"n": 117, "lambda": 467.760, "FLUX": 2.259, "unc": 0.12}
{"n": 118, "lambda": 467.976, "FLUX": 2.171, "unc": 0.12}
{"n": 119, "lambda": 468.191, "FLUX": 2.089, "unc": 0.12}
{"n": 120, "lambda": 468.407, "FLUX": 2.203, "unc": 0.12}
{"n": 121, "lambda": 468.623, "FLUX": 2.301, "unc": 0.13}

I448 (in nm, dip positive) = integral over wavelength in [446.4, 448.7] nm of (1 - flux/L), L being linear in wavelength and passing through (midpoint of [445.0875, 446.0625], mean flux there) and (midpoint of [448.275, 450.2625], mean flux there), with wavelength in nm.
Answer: -0.16 nm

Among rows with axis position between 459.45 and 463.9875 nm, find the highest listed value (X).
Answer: 2.662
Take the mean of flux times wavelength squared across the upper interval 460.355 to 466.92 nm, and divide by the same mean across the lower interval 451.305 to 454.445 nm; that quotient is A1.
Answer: 1.16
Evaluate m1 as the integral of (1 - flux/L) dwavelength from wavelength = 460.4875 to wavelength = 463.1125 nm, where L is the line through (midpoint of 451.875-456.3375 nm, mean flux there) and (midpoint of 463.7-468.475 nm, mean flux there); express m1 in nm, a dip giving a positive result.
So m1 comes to -0.37 nm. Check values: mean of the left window 2.15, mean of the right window 2.2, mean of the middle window 2.49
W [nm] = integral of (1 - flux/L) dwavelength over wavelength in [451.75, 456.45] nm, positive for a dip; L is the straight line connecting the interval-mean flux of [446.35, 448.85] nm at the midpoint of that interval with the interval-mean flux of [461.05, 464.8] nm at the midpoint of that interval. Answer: 0.30 nm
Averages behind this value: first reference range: 2.2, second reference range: 2.43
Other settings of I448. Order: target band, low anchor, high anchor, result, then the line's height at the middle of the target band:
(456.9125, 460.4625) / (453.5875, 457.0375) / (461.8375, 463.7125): -0.03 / 2.32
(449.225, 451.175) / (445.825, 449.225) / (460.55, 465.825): -0.14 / 2.17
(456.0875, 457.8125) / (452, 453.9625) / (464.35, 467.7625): -0.23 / 2.11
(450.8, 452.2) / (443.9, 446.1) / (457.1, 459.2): -0.05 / 2.19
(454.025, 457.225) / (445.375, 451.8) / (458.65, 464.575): 0.09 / 2.3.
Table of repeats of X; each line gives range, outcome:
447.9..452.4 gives 2.565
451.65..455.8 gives 2.313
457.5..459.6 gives 2.568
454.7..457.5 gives 2.585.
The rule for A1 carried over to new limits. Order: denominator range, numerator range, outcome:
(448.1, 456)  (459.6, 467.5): 1.11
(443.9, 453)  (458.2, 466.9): 1.15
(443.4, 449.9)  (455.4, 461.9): 1.20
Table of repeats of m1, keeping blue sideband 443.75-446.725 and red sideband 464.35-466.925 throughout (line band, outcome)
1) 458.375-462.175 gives -0.43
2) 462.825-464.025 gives -0.12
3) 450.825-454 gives -0.16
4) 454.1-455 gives -0.02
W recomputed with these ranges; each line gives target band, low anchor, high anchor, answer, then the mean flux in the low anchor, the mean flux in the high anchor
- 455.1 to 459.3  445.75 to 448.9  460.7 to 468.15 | -0.21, 2.13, 2.32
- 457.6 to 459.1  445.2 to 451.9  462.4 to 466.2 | -0.08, 2.18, 2.32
